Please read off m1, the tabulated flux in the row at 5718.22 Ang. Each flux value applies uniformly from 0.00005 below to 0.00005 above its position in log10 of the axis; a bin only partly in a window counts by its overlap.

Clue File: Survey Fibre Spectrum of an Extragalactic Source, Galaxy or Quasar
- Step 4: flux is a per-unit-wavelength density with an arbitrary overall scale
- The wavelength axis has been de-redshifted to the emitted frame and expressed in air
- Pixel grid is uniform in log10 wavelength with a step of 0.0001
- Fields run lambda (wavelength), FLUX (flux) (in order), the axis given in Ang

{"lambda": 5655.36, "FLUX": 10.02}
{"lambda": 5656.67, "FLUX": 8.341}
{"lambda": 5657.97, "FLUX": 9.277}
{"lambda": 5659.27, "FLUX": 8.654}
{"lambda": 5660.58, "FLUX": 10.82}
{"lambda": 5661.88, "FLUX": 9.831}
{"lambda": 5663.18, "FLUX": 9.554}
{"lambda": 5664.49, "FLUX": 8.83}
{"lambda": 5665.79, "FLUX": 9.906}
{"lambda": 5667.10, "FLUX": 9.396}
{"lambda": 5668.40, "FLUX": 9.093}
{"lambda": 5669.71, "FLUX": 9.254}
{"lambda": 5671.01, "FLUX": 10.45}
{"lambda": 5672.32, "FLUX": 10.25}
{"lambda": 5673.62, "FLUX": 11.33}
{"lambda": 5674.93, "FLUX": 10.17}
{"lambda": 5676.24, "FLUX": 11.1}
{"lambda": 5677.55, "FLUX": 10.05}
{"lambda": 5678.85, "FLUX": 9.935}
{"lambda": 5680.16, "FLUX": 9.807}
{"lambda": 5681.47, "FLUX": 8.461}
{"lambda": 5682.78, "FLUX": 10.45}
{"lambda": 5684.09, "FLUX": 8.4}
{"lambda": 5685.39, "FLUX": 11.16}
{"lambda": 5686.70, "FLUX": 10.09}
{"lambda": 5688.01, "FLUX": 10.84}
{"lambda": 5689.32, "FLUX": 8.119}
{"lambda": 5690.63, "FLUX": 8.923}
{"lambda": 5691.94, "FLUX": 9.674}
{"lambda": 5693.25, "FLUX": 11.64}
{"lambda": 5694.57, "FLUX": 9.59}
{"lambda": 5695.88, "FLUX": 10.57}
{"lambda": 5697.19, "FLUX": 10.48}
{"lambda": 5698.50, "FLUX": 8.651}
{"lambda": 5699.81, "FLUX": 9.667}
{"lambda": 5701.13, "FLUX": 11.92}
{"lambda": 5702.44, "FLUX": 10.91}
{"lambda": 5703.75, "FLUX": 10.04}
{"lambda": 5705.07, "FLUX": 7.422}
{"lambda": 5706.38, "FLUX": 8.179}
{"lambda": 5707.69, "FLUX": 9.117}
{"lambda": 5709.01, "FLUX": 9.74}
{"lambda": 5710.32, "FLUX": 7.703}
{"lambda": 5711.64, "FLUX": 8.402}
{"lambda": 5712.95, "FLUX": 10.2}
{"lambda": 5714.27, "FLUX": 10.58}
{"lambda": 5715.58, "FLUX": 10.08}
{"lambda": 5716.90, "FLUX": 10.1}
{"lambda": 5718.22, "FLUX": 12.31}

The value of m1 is 12.31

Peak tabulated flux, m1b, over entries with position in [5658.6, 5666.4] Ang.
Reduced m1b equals 10.82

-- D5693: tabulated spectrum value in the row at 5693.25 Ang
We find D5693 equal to 11.64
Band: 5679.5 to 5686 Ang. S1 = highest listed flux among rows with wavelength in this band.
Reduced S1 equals 11.16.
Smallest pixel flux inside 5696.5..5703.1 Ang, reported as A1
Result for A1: 8.651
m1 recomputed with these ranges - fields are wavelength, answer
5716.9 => 10.1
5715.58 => 10.08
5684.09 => 8.4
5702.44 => 10.91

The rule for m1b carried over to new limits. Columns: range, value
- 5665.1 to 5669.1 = 9.906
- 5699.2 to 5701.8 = 11.92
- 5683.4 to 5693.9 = 11.64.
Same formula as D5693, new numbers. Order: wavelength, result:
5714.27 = 10.58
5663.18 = 9.554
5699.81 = 9.667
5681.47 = 8.461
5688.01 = 10.84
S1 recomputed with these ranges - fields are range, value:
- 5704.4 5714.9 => 10.58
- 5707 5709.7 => 9.74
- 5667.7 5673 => 10.45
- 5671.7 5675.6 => 11.33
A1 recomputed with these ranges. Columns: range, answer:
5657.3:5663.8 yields 8.654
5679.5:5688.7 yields 8.4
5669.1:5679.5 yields 9.254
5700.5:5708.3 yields 7.422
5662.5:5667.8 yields 8.83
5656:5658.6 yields 8.341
